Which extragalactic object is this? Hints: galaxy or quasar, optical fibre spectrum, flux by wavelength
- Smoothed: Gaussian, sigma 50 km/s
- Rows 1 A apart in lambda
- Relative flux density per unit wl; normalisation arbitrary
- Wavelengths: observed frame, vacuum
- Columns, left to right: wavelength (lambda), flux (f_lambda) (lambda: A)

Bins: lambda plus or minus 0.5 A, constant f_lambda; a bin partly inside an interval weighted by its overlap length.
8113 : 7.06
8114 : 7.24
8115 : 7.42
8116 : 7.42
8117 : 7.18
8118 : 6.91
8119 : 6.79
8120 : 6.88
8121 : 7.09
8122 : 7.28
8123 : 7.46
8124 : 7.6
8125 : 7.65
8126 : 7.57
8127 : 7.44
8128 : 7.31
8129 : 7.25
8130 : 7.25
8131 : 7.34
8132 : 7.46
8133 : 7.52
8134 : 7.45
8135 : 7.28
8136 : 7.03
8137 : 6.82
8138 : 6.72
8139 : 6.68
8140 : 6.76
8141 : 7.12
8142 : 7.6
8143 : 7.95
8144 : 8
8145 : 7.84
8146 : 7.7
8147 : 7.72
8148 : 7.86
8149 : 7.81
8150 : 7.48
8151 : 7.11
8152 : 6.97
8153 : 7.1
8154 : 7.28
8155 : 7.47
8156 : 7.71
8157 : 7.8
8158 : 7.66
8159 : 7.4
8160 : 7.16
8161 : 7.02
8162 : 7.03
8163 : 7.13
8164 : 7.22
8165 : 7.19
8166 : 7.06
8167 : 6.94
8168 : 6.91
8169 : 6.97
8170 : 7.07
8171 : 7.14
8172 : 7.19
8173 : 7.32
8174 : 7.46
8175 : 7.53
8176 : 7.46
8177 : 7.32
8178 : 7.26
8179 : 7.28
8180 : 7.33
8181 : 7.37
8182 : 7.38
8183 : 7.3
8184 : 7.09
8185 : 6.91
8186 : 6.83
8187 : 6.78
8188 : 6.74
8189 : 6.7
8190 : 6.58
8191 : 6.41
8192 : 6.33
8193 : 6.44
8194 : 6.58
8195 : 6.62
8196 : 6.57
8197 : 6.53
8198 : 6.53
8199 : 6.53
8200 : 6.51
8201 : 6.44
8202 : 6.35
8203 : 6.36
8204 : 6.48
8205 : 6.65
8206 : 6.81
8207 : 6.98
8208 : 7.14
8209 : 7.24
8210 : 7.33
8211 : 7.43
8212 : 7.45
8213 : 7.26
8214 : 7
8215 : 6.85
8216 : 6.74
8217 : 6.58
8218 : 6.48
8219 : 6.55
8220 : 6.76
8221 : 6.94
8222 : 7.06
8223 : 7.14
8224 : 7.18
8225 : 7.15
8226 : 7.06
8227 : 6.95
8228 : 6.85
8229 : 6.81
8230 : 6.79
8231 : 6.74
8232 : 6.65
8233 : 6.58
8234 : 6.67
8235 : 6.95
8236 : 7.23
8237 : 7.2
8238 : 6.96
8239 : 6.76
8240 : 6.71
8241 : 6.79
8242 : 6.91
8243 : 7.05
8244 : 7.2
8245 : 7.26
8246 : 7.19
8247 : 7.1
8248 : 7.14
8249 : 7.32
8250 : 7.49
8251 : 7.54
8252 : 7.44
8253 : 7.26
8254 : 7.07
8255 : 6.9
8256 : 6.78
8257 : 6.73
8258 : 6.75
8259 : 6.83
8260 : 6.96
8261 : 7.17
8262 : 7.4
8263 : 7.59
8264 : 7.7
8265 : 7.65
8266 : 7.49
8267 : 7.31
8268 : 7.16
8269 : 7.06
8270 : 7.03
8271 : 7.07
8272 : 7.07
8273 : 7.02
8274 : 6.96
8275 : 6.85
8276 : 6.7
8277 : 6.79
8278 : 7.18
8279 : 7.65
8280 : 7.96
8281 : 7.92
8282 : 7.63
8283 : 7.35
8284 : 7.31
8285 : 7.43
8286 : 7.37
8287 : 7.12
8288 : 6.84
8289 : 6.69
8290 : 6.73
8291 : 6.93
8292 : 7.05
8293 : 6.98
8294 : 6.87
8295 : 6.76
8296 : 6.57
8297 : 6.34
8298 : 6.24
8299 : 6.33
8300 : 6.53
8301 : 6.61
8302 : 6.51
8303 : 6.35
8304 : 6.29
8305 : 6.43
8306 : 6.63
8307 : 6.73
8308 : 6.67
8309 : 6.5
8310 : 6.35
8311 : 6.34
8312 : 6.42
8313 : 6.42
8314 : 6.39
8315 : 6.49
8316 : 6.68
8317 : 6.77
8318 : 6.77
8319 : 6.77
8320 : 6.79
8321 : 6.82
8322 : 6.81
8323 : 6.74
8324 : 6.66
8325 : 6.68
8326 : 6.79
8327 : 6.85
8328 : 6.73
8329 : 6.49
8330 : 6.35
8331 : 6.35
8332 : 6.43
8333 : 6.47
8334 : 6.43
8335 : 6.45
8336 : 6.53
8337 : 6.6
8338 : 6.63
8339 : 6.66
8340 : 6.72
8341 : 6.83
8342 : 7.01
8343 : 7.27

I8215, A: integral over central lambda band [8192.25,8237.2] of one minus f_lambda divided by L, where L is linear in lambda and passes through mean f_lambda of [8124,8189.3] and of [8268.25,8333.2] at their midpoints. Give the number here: 1.7 A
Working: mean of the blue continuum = 7.28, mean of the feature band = 6.82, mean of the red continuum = 6.79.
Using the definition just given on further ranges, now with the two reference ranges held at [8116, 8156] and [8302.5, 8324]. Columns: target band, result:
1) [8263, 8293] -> -2.14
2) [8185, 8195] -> 0.69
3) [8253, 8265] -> -0.53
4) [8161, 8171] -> 0.20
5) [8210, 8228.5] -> 0.00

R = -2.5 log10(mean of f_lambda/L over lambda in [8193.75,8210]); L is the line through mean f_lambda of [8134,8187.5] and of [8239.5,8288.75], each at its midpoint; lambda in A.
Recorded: 0.09 mag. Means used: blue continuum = 7.28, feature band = 6.67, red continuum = 7.19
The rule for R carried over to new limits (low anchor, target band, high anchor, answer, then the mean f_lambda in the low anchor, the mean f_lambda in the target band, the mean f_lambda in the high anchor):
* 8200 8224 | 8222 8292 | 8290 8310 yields -0.059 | 6.87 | 7.1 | 6.59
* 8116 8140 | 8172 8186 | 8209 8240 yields -0.033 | 7.21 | 7.29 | 6.94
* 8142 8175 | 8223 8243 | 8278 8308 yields 0.033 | 7.37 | 6.9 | 6.9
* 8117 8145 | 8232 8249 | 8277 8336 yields -0.005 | 7.28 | 6.98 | 6.75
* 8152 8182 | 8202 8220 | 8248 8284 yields 0.056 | 7.27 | 6.88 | 7.22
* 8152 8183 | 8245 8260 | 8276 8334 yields -0.024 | 7.27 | 7.11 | 6.76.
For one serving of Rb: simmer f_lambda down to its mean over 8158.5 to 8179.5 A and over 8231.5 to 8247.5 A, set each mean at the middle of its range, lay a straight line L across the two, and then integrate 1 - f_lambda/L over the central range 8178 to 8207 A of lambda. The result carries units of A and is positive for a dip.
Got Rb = 1.51 A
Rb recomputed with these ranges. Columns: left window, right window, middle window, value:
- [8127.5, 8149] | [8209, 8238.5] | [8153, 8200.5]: 0.9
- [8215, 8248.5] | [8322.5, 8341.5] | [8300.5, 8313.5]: 0.4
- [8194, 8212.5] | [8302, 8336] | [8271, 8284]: -1.2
